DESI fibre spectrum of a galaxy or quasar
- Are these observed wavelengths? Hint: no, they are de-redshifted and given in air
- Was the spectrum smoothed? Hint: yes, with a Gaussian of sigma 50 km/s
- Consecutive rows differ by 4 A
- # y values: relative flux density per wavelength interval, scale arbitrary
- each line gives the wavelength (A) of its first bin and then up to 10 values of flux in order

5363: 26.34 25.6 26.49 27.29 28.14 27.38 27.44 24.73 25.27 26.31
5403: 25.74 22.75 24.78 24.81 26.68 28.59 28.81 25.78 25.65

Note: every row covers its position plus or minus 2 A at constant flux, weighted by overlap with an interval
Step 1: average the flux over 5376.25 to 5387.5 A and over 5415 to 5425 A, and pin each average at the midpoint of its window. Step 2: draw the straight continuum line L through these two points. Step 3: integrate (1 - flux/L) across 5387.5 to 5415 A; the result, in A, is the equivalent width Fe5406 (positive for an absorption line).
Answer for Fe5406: 2.3 A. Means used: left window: 27.7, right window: 27.1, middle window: 25.1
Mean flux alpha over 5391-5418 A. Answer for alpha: 25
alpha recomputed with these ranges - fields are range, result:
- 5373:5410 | 26.1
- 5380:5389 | 27.5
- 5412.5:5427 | 26.9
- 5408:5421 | 25.2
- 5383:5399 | 26.1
